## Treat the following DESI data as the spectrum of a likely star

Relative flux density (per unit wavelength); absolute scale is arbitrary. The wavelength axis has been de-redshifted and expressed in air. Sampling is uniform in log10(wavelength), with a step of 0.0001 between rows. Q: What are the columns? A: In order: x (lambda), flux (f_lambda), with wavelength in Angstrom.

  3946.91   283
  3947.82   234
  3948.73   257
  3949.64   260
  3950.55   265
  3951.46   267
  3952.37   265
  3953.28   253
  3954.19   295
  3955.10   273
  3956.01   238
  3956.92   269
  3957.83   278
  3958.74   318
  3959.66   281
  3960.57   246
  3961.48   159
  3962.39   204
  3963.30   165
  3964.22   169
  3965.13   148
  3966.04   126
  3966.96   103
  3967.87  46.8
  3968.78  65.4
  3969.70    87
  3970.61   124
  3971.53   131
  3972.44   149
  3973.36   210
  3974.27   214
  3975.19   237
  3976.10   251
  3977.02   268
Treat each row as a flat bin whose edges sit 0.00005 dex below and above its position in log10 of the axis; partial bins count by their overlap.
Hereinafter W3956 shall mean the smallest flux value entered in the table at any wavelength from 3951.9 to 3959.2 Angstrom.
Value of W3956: 238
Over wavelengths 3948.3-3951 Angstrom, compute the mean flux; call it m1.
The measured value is 261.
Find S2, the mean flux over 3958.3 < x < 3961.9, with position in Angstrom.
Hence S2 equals 251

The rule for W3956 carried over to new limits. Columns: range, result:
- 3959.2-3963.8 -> 159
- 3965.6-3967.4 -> 103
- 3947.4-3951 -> 234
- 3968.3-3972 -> 65.4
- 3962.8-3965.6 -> 148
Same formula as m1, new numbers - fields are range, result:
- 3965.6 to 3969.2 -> 85.3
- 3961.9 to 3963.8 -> 183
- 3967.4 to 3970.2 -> 67.7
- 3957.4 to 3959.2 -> 298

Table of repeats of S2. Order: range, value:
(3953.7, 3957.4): 269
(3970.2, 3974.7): 166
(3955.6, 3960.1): 277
